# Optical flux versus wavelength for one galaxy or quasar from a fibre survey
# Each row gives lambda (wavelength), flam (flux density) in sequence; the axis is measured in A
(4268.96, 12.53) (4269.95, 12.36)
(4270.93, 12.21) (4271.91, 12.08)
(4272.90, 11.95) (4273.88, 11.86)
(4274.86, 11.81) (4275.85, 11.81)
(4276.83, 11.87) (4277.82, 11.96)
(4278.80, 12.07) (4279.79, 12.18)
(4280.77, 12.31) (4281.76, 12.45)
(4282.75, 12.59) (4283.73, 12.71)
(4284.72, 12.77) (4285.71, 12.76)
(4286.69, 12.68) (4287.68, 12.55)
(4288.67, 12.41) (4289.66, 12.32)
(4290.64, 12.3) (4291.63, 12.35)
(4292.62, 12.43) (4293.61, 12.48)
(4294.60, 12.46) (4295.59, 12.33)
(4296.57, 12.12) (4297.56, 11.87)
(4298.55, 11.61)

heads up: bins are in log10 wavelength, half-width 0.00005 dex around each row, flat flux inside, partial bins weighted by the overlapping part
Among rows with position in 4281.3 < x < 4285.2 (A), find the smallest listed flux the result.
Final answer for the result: 12.45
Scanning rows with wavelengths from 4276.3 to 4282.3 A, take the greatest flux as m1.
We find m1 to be 12.45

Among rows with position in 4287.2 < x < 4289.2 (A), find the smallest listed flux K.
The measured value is 12.41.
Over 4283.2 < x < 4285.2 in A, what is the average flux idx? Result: 12.8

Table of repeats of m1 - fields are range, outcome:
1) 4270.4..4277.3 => 12.21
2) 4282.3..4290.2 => 12.77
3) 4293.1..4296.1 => 12.48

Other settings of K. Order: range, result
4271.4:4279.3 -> 11.81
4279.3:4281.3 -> 12.18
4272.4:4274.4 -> 11.86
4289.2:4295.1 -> 12.3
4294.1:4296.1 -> 12.33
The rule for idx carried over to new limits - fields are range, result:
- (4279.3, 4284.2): 12.5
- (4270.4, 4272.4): 12.2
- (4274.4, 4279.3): 11.9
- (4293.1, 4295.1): 12.4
